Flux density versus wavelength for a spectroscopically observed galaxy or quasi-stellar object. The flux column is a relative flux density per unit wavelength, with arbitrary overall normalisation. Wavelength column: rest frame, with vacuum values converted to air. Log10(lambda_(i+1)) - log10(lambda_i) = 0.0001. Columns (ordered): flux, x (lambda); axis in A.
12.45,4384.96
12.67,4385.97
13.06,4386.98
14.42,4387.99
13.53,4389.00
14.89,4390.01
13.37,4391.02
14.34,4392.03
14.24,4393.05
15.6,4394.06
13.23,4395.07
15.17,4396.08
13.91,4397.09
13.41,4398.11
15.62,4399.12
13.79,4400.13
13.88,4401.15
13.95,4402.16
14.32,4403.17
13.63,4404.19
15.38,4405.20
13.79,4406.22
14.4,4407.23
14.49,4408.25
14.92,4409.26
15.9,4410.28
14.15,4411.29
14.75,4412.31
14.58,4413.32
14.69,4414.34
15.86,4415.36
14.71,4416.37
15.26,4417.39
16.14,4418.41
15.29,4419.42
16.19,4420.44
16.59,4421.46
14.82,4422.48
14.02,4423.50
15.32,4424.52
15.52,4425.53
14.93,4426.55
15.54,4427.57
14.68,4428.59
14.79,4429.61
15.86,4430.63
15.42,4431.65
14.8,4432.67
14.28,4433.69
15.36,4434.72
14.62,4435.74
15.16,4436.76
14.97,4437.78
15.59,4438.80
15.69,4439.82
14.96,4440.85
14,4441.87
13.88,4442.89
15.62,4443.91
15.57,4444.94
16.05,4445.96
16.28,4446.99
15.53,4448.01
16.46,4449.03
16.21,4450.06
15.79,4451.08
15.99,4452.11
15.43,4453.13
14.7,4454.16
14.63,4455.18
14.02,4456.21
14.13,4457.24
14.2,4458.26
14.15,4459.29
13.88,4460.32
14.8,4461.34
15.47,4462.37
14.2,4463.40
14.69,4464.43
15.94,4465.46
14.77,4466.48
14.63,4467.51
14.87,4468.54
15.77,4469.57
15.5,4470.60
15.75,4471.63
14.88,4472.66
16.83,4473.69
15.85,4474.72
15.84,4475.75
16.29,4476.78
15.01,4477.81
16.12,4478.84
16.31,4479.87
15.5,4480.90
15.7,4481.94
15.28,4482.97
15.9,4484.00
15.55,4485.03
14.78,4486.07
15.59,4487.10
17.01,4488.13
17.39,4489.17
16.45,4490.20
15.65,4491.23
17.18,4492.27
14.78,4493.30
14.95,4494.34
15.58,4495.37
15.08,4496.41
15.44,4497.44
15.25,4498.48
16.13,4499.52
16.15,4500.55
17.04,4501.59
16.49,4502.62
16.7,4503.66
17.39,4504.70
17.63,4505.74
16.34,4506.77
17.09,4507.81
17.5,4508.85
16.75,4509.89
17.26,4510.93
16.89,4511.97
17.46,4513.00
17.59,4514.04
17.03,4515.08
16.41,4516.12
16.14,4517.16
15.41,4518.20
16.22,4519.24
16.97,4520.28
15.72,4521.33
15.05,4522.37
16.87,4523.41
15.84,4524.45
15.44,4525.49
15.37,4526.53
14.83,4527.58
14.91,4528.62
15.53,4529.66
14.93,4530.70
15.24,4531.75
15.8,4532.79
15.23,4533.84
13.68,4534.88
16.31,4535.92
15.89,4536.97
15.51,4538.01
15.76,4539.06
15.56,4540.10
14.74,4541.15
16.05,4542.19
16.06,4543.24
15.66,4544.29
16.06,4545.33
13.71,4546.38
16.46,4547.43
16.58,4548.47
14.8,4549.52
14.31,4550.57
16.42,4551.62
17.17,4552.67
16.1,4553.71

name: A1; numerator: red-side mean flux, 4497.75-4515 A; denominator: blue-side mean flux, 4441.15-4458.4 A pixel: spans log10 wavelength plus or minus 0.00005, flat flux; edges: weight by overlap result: 1.1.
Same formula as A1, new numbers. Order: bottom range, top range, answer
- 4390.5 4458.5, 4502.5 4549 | 1.07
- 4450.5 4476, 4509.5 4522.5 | 1.10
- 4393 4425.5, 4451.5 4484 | 1.03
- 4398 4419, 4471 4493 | 1.09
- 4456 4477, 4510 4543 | 1.05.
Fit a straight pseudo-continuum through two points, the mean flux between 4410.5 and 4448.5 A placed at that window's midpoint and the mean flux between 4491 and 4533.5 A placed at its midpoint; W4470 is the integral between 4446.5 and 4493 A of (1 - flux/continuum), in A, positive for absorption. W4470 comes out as 0.50 A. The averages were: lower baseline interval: 15.2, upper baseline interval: 16.1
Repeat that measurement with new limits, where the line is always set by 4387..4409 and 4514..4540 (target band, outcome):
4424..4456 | -1.20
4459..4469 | 0.16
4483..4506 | -1.08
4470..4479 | -0.39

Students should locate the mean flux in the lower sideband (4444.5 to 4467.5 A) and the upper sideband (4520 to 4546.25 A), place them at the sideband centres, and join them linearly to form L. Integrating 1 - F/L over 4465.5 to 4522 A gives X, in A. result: -2.9 A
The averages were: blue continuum 15.1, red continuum 15.5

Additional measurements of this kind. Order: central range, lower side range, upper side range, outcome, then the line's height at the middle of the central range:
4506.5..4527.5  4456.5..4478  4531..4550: -1.5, 15.4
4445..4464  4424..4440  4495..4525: 0.5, 15.5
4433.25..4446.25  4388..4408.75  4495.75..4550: -0.2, 14.8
